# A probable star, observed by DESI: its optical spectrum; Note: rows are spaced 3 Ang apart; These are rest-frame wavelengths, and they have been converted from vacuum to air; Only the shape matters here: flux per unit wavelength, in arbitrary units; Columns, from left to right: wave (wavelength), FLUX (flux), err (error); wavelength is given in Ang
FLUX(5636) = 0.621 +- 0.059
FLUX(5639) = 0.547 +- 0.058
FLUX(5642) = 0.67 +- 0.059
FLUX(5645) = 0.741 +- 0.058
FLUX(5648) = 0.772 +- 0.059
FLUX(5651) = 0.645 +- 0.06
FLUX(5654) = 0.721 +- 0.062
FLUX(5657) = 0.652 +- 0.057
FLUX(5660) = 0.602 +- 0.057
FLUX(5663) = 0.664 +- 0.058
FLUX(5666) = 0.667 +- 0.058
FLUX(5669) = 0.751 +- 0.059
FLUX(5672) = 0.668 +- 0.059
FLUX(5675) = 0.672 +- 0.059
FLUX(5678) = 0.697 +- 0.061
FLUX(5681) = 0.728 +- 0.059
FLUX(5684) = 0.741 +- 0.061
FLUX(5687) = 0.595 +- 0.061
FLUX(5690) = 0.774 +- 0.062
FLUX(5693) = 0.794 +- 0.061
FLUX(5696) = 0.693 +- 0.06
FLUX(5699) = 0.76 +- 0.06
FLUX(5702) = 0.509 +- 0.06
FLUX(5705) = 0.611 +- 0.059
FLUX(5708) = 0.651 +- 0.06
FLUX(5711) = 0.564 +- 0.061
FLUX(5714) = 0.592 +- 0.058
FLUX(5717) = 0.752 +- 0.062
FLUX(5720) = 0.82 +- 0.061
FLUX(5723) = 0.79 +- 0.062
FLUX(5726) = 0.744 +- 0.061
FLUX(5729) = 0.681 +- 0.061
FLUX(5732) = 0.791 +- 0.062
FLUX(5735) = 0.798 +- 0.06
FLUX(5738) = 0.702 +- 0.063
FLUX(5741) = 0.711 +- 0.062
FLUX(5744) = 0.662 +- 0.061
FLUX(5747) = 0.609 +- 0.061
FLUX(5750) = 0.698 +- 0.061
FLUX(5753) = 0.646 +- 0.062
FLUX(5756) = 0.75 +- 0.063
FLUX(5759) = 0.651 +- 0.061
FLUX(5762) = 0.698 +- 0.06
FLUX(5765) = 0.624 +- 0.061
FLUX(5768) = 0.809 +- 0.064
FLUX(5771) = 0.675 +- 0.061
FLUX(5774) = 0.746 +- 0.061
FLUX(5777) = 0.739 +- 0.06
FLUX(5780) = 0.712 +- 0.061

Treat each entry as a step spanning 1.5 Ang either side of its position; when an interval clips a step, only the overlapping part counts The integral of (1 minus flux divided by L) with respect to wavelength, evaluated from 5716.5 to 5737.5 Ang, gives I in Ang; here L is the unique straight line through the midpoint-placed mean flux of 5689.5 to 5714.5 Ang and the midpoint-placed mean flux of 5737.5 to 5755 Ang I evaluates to -3.13 Ang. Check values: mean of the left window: 0.659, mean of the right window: 0.672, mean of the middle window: 0.766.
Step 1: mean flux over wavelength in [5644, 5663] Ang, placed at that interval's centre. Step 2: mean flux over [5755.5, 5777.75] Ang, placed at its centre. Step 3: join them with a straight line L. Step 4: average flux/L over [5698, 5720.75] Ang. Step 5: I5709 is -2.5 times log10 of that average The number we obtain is 0.076 mag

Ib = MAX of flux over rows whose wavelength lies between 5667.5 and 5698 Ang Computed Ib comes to 0.794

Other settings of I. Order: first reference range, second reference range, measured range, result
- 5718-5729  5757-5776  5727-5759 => 1.6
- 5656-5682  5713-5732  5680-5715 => 2.0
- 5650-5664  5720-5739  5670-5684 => -0.3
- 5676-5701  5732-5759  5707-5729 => 0.2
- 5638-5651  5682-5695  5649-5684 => 1.1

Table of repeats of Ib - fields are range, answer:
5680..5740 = 0.82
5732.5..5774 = 0.809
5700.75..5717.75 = 0.752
